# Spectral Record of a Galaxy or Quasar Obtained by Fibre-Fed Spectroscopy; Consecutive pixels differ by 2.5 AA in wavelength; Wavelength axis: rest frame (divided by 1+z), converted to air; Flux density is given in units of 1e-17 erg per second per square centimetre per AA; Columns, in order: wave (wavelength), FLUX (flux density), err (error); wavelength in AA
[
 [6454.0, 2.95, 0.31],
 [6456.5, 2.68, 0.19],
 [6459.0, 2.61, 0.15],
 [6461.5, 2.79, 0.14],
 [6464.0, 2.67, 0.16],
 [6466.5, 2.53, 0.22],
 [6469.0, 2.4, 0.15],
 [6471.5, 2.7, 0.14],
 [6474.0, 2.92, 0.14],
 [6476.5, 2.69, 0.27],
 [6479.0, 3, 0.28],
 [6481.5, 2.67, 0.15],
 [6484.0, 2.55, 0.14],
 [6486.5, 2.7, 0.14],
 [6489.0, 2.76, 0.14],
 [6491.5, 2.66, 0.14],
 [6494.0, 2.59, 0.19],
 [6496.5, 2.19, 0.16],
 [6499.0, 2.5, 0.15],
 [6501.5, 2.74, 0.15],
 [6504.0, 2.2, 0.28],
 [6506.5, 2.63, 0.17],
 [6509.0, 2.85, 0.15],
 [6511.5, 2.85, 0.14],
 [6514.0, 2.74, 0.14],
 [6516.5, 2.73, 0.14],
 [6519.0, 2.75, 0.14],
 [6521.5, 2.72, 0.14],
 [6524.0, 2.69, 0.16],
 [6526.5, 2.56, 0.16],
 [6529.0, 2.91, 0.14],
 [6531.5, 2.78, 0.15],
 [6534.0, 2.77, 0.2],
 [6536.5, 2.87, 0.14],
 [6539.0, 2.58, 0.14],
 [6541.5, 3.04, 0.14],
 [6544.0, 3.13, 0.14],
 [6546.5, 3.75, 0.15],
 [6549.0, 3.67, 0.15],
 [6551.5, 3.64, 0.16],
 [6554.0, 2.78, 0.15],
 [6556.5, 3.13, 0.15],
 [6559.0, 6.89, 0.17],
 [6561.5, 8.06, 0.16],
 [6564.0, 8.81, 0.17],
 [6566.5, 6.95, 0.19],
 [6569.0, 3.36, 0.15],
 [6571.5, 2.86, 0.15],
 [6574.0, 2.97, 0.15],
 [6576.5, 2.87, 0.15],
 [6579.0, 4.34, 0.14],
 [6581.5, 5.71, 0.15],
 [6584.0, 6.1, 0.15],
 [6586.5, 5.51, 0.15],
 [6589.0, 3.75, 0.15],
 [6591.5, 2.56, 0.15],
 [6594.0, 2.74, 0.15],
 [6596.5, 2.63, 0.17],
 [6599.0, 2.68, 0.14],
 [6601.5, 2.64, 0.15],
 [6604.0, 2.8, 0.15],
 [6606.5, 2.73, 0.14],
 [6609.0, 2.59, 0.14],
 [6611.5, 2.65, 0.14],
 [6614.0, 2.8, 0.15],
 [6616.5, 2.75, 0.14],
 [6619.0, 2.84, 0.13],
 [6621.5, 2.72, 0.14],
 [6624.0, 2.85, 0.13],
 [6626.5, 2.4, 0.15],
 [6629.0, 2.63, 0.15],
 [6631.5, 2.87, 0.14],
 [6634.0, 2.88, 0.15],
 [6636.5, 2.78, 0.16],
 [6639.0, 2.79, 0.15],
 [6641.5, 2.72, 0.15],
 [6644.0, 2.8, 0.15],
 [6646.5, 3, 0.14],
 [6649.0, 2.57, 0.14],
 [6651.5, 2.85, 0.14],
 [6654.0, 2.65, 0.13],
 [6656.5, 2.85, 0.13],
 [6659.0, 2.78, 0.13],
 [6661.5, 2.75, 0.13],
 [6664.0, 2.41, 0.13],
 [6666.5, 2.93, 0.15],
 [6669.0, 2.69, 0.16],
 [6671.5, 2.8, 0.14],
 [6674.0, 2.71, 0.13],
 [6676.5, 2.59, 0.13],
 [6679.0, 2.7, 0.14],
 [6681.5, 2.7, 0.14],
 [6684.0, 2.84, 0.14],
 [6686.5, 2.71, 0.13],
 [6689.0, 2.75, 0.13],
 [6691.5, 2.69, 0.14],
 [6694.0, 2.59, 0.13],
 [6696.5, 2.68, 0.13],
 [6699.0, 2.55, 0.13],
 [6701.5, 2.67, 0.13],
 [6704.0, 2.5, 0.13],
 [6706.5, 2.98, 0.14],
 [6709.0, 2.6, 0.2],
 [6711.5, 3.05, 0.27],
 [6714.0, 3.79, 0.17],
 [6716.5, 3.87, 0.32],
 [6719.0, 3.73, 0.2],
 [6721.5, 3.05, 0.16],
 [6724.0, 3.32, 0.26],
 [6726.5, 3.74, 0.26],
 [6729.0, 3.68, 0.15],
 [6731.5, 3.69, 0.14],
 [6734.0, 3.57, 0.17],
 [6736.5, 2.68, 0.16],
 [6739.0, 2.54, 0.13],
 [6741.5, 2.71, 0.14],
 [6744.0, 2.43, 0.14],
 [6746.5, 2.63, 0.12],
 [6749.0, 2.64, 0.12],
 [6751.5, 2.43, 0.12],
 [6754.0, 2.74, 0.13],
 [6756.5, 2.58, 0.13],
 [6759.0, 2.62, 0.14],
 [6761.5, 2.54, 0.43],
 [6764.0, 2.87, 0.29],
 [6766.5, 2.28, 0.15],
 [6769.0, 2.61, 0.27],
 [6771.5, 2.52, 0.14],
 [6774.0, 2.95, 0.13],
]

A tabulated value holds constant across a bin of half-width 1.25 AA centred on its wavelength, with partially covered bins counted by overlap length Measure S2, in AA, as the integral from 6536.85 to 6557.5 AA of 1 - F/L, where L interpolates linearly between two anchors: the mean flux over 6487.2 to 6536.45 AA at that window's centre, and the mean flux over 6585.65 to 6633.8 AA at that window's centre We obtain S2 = -3.4 AA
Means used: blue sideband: 2.67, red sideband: 2.88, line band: 3.2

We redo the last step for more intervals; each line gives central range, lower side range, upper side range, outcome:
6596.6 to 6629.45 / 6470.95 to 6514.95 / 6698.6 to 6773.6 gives 1.1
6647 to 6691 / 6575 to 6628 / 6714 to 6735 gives 9.2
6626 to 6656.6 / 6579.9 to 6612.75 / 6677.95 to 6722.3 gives 4.5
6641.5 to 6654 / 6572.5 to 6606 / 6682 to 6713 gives 1.4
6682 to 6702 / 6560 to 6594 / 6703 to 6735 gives 5.2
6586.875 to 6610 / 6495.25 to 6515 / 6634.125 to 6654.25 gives -1.5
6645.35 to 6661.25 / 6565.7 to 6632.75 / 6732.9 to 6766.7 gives 1.6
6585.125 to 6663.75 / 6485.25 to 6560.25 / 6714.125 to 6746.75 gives 6.1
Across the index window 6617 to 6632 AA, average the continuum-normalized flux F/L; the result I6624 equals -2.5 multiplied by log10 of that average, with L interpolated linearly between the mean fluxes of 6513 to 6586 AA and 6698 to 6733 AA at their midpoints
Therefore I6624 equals 0.306 mag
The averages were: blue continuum 3.89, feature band 2.71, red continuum 3.24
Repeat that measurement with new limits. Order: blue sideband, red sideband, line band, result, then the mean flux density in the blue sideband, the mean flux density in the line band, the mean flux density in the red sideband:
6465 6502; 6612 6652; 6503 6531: -0.01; 2.64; 2.7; 2.76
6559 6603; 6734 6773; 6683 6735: -0.01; 4.45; 3.1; 2.62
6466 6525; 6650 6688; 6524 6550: -0.12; 2.66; 2.98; 2.73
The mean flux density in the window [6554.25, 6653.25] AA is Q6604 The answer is 3.57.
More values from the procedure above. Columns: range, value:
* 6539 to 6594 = 4.39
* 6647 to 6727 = 2.87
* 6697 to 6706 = 2.62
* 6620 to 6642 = 2.74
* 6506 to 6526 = 2.74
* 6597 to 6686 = 2.73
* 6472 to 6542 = 2.7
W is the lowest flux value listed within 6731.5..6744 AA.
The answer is 2.43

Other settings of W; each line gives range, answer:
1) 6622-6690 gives 2.4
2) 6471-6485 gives 2.55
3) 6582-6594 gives 2.56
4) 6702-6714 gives 2.5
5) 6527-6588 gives 2.58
